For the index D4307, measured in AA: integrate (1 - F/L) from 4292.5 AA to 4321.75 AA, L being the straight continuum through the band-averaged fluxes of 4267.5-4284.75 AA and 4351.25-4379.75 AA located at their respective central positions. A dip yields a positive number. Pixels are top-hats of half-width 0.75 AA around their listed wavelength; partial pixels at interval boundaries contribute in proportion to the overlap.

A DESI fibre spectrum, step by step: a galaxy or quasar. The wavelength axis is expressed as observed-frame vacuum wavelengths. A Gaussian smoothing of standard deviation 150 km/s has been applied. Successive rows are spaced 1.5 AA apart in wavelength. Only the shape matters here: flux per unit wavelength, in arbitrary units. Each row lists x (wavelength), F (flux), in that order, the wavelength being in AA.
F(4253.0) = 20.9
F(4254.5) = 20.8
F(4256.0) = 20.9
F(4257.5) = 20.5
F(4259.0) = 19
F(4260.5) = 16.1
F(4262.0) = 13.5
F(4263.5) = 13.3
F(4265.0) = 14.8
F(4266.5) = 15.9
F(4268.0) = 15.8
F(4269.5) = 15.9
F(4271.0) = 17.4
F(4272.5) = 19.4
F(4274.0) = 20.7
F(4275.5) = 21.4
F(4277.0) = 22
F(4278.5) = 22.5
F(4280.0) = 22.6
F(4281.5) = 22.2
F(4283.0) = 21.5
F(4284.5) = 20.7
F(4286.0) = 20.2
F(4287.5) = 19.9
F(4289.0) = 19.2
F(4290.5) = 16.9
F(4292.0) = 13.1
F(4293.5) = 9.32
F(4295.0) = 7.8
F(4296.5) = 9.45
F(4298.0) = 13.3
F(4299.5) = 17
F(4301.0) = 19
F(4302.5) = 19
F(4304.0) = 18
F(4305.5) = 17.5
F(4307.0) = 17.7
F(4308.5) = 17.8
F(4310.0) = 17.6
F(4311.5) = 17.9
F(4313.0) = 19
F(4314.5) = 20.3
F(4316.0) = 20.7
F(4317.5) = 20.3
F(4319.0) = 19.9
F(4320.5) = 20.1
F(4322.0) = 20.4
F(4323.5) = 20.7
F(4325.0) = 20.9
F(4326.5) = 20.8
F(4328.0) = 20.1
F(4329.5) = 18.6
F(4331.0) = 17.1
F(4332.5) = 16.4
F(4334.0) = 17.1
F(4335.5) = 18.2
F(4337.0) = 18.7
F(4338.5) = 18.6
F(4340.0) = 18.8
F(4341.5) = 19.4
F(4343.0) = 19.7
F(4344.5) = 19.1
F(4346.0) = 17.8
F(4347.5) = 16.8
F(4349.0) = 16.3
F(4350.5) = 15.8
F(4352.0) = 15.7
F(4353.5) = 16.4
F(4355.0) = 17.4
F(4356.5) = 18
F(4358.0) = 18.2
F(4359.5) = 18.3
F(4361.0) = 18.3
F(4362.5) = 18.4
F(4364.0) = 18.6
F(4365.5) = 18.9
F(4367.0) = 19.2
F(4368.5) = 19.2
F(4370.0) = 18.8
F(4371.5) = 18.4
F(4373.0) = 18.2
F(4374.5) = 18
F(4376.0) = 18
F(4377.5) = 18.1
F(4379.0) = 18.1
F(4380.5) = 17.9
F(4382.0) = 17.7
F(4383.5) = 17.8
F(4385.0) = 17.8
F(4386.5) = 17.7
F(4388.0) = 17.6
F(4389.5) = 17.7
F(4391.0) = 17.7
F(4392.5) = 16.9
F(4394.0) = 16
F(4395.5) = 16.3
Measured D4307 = 3.8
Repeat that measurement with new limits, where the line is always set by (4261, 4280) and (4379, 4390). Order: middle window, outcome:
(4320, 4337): -1.2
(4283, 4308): 2.2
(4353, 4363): 0.0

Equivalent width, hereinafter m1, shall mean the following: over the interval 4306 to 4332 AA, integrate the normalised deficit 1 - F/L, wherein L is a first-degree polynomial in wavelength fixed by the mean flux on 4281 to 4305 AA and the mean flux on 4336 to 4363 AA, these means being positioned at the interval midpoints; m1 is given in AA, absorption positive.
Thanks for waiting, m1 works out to -3.3 AA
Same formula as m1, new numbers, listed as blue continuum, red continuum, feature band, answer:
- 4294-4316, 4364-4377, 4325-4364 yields -0.6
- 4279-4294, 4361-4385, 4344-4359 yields 1.1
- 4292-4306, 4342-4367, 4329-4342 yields -1.1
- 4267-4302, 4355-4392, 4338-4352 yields 0.1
